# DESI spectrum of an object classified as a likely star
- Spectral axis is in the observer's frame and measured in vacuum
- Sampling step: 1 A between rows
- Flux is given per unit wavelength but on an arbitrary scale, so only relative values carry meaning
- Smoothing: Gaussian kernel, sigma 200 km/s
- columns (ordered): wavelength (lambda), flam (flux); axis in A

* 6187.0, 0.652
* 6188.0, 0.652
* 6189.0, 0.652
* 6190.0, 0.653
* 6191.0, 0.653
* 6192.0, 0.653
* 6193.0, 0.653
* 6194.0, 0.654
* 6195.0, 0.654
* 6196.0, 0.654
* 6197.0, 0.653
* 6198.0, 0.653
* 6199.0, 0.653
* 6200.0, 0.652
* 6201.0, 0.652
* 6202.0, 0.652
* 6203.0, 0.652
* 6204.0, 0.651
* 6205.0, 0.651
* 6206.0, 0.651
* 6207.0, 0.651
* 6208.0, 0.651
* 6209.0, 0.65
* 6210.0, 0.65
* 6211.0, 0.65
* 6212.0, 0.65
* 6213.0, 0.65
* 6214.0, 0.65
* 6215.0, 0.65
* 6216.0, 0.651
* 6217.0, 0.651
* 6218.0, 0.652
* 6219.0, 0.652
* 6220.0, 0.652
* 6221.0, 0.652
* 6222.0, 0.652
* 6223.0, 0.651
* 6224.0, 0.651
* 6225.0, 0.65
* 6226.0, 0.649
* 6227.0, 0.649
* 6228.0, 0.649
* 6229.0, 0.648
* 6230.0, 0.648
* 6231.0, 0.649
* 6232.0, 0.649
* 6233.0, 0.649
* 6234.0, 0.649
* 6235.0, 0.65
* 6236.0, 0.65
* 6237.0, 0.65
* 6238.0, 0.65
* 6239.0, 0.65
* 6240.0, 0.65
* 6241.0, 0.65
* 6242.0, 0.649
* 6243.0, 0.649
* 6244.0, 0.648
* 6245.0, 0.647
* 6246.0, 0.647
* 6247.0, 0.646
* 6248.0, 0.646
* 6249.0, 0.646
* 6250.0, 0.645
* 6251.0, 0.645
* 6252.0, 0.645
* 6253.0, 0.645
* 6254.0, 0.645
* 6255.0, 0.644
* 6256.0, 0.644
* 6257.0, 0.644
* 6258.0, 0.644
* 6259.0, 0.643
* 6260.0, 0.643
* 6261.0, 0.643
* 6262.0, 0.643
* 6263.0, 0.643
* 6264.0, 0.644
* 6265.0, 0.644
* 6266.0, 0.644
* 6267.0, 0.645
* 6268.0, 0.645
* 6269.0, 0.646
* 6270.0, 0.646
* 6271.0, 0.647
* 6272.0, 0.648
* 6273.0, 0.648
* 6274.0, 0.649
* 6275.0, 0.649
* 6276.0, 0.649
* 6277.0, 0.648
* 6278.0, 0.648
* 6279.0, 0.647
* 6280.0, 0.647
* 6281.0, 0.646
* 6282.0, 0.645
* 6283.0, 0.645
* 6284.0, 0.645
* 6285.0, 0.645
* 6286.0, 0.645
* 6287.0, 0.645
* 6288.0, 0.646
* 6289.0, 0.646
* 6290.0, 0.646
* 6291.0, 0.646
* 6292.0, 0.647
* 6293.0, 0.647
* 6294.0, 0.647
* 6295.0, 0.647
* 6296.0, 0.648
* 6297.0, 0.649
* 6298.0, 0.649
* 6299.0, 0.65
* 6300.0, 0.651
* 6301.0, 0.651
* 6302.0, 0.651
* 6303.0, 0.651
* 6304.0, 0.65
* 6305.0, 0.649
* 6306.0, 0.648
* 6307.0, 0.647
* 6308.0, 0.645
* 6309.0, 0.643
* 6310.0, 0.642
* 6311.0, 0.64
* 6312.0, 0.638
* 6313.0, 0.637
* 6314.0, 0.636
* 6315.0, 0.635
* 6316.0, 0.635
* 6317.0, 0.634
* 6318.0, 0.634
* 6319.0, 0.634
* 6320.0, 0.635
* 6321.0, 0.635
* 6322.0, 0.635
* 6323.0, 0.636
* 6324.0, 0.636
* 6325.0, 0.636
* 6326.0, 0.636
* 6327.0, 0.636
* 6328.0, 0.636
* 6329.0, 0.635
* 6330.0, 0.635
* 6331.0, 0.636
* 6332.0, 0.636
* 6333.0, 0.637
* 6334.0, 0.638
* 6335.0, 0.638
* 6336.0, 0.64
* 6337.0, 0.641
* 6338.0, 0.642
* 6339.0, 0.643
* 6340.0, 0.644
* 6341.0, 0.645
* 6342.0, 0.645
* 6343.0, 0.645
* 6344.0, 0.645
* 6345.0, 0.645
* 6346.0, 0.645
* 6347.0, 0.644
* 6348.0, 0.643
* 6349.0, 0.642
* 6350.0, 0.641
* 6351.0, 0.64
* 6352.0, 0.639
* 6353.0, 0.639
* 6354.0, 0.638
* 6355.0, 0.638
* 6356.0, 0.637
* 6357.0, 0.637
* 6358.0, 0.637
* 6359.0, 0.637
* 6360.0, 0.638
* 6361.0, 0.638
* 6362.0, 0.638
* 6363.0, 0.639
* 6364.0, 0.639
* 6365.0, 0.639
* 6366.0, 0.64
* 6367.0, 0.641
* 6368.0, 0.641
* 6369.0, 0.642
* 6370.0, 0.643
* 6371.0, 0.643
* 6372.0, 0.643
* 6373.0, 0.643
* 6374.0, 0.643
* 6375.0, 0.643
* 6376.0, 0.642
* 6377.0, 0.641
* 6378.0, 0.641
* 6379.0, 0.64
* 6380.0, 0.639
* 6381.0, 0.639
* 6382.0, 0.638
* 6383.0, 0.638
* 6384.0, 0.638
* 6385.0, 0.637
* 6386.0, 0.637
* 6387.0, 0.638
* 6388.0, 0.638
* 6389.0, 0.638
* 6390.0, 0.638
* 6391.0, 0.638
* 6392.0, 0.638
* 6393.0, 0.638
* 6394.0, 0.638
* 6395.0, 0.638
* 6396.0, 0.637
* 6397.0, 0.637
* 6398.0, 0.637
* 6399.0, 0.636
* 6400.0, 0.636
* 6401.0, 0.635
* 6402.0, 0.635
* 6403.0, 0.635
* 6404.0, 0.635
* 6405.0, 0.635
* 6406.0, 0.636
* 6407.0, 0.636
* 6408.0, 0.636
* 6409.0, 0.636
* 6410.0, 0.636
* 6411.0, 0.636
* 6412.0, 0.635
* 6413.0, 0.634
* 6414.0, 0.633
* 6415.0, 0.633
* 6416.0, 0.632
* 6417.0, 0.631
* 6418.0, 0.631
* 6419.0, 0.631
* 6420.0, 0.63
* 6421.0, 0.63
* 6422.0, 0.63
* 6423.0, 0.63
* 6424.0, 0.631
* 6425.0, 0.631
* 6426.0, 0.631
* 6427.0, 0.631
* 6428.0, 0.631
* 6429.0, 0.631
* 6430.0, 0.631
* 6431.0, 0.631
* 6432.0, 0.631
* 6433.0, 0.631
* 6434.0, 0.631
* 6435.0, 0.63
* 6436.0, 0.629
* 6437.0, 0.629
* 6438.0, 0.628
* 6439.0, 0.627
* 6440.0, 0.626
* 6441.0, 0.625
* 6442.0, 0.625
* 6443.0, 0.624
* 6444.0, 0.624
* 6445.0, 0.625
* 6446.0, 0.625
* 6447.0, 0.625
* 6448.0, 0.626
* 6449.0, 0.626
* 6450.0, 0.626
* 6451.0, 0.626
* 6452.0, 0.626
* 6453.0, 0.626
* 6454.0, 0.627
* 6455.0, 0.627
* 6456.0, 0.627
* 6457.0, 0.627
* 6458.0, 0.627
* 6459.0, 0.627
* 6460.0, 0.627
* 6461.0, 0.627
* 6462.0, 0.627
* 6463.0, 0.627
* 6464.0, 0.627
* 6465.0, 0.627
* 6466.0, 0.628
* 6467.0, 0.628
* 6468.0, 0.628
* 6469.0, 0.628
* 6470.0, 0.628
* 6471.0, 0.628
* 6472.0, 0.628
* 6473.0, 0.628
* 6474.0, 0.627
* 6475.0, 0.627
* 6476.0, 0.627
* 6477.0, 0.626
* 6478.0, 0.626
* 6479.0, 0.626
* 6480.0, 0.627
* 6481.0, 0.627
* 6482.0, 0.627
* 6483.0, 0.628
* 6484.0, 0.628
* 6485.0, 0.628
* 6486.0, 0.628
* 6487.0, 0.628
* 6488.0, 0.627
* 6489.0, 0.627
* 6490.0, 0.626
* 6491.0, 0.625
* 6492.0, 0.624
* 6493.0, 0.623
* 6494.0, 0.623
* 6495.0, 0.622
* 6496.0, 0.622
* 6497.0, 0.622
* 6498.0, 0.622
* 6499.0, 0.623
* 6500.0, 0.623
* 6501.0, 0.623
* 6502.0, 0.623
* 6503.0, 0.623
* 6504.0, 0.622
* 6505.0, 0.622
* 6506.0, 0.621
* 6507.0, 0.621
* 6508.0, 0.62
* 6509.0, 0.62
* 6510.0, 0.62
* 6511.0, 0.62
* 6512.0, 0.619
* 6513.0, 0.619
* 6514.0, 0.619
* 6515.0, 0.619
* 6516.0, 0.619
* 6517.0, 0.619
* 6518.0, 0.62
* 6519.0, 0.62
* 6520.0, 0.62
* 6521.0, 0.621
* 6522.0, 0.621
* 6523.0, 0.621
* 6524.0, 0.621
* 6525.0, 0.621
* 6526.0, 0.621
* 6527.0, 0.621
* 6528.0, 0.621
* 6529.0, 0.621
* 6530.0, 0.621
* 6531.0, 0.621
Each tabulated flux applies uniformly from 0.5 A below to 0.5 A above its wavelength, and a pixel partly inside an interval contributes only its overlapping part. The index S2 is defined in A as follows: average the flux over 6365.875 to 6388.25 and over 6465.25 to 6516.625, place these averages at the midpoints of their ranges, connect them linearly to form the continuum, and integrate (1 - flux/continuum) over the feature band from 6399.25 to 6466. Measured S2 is 0.3 A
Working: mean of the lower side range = 0.64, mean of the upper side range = 0.624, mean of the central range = 0.63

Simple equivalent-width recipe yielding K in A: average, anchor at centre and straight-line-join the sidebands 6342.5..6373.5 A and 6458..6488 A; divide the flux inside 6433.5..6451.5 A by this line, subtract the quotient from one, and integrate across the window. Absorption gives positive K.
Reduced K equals 0.1 A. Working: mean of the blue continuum 0.641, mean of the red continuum 0.627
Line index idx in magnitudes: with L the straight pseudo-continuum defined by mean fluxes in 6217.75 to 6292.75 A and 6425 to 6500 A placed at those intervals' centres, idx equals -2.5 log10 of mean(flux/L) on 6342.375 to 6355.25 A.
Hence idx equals -0.007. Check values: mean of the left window 0.647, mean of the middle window 0.642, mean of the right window 0.627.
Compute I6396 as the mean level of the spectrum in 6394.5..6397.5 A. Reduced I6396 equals 0.637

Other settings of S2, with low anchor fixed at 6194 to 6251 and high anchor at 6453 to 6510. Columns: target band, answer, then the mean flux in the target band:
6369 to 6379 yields -0.1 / 0.642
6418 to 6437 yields 0.0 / 0.631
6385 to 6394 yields -0.1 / 0.638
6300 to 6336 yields 0.1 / 0.639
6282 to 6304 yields -0.1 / 0.647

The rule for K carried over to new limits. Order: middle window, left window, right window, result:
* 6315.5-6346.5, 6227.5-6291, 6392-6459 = 0.06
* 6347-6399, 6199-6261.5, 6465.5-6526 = -0.32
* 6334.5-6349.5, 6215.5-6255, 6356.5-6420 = -0.05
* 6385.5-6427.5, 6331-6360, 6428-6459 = -0.15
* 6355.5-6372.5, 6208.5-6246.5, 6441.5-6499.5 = -0.08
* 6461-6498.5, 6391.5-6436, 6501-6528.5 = -0.08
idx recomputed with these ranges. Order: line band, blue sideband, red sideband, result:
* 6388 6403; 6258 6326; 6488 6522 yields -0.007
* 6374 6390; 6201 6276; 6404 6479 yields -0.008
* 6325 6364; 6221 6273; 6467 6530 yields -0.003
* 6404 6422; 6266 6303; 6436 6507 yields -0.002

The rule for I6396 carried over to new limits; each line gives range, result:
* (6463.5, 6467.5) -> 0.627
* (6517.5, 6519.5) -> 0.62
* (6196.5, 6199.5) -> 0.653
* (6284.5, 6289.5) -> 0.645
